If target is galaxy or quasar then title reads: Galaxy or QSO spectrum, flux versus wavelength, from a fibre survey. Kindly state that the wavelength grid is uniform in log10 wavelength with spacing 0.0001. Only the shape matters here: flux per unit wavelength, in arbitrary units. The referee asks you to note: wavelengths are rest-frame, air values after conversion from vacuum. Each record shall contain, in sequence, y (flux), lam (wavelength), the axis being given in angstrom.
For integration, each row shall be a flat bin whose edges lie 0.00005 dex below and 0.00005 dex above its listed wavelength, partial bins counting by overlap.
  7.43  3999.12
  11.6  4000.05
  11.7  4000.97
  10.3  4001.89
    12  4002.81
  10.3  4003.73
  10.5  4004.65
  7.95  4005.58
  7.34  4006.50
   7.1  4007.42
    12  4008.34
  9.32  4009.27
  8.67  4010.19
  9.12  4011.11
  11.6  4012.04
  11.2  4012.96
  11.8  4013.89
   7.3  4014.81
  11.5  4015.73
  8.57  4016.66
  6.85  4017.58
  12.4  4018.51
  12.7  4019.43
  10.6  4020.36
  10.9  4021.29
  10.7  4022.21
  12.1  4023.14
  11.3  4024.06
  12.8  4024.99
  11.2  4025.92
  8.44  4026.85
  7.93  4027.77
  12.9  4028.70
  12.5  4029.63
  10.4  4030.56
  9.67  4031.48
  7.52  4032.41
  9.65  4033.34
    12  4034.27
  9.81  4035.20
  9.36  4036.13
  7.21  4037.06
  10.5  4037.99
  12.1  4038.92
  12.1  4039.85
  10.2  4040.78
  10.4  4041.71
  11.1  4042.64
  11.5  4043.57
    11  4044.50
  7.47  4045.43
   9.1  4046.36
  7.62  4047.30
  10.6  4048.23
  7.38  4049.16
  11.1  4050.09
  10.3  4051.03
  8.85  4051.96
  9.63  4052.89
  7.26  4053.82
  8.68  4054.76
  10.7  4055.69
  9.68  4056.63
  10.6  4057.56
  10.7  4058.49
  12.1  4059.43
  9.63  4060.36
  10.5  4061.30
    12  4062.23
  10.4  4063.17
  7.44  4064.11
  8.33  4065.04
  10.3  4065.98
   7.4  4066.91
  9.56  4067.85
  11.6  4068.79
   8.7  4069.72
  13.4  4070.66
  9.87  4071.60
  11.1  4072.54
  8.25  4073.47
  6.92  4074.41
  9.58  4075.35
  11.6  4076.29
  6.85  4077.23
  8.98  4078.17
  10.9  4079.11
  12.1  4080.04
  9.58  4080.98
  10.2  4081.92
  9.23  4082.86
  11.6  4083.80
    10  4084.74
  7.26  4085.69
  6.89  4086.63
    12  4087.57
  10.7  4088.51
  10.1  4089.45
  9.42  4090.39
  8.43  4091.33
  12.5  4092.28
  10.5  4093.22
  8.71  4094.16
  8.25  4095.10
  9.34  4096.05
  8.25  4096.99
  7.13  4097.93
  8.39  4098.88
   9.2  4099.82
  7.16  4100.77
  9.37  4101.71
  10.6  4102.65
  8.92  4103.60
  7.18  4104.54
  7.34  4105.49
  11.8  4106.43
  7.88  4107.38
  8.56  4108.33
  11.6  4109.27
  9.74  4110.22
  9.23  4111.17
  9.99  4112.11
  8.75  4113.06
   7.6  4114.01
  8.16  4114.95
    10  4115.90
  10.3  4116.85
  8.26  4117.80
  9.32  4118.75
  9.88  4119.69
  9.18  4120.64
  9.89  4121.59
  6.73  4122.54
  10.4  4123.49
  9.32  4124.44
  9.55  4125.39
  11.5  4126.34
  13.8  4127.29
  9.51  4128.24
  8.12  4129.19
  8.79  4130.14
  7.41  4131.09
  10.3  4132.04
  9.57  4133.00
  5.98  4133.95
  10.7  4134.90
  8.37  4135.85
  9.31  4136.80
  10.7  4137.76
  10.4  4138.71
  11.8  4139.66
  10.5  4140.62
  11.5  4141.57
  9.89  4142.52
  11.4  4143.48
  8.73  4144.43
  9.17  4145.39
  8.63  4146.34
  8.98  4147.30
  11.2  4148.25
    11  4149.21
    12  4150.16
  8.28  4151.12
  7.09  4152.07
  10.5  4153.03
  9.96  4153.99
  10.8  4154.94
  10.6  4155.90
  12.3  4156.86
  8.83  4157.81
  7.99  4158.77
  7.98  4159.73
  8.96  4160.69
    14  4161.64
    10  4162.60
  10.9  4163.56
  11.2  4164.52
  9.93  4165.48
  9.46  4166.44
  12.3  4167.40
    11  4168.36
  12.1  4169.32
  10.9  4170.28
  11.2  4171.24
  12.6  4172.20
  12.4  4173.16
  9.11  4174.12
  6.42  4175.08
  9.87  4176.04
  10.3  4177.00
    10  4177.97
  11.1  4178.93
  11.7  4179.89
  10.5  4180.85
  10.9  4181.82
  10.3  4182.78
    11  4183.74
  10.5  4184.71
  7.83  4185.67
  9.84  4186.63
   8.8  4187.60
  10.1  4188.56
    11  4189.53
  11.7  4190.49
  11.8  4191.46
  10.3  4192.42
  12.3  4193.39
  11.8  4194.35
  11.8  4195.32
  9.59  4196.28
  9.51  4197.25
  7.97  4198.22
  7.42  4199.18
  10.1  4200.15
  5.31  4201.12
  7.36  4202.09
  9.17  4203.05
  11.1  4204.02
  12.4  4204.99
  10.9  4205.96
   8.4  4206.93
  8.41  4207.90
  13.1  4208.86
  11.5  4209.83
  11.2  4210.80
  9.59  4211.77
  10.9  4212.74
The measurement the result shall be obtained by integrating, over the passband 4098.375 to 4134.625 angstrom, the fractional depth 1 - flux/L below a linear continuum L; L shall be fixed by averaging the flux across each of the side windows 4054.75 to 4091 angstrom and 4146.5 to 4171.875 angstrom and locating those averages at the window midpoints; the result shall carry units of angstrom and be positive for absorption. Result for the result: 3.30 angstrom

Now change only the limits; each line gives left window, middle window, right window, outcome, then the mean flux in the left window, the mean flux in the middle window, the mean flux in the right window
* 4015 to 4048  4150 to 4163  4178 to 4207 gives 0.3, 10.3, 9.9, 10.1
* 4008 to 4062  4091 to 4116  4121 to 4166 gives 2.4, 10.2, 9.05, 9.88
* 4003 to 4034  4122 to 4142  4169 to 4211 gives 1.0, 10.2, 9.72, 10.3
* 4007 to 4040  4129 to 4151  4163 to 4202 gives 1.1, 10.3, 9.76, 10.3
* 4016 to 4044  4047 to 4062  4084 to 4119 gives 0.4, 10.5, 9.77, 9.17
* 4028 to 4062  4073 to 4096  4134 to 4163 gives 1.0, 10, 9.6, 9.99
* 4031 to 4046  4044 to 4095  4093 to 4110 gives -1.2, 10.1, 9.72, 8.89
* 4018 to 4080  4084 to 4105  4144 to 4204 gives 2.0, 10.1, 9.14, 10.1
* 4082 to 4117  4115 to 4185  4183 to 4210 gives -2.9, 9.24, 10.1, 10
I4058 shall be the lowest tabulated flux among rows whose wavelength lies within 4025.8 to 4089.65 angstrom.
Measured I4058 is 6.85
